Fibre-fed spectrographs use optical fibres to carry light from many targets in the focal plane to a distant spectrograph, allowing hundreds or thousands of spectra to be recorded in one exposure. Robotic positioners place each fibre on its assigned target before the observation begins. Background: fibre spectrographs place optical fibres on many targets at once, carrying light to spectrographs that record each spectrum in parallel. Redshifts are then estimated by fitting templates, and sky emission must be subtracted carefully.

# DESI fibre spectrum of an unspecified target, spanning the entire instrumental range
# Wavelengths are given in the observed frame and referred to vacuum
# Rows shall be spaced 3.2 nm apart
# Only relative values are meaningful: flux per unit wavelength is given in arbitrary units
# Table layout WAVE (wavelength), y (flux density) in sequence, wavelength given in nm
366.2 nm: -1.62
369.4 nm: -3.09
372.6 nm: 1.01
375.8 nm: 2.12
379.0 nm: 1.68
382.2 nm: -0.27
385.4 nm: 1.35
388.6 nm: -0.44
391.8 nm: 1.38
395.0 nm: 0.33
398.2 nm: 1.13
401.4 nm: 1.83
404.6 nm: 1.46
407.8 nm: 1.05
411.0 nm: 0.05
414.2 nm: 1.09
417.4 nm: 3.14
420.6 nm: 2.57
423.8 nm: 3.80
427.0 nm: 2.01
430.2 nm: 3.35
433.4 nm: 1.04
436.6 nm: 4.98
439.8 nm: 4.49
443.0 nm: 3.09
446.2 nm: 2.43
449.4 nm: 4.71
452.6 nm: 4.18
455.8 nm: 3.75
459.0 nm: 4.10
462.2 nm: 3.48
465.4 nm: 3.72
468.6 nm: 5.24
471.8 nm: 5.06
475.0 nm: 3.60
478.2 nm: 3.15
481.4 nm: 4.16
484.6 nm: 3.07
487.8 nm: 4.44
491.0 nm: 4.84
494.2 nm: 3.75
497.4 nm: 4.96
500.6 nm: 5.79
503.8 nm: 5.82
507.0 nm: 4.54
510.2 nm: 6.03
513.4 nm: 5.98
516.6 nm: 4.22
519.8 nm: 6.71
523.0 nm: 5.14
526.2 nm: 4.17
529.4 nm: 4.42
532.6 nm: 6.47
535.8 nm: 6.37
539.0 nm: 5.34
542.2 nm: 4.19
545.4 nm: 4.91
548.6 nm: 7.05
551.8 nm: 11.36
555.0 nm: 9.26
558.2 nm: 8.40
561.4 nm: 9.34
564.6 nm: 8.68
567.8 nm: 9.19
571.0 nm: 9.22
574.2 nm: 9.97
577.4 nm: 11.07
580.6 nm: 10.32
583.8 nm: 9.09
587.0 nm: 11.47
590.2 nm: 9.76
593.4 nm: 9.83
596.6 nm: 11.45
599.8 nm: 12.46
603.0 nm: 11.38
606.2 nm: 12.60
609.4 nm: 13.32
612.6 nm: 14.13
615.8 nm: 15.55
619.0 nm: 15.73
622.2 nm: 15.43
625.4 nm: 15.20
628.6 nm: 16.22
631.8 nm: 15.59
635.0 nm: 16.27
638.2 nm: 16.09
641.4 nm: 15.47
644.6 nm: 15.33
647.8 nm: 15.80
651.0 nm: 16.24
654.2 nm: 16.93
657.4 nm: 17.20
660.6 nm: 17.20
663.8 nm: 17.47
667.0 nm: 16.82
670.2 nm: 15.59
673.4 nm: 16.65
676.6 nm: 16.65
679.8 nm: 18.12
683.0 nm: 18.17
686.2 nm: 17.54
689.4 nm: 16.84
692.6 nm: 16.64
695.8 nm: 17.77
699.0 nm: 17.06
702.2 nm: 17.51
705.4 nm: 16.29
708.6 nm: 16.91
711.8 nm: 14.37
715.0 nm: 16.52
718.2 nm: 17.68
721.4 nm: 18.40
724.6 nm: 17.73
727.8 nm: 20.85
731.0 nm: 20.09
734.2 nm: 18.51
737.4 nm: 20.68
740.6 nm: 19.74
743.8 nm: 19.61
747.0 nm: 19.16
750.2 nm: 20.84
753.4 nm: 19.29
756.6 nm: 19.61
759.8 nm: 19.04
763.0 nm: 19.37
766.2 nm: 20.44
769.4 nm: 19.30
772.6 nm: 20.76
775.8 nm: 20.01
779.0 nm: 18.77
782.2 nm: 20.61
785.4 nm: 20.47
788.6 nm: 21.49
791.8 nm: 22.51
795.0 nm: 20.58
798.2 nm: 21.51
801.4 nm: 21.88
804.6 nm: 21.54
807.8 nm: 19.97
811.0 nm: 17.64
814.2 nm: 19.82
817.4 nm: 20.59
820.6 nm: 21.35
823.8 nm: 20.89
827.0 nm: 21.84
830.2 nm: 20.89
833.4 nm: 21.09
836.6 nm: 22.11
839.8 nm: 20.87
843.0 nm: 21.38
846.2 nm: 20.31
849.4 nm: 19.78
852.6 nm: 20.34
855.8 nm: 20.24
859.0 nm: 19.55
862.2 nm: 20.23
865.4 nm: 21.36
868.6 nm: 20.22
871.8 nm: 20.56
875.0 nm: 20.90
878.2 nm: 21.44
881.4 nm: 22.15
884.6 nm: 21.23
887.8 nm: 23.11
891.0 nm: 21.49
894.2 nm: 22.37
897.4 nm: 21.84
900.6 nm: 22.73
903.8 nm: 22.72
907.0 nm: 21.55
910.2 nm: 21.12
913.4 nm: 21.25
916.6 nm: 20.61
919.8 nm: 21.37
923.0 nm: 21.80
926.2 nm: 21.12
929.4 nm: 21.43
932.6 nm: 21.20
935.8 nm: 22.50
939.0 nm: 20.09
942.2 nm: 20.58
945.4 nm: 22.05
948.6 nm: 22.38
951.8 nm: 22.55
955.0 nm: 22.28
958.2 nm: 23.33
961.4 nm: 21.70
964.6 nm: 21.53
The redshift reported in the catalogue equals 0.377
